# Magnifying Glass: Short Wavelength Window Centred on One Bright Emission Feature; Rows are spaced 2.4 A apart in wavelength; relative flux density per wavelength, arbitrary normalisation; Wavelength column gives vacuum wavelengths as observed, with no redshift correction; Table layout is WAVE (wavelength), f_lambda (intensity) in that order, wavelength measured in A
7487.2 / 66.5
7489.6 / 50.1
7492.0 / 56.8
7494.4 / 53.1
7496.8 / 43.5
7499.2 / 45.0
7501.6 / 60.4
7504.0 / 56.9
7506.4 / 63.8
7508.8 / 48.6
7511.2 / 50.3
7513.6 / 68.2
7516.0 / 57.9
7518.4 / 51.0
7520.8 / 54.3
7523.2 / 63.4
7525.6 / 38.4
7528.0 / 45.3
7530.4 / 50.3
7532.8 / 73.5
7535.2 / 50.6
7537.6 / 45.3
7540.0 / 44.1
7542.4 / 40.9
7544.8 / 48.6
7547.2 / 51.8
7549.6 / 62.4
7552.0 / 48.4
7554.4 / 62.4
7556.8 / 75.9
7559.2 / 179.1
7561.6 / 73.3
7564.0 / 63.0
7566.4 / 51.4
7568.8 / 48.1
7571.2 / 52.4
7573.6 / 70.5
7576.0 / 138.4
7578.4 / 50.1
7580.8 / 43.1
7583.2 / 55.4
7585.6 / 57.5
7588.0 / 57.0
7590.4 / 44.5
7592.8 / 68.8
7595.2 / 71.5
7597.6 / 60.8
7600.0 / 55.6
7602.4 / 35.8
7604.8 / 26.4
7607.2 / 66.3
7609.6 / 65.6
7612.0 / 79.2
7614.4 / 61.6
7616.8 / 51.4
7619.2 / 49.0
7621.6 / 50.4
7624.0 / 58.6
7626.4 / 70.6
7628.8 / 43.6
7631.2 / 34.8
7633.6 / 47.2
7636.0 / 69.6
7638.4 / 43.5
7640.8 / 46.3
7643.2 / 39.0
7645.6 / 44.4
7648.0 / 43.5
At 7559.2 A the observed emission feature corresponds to [S II]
